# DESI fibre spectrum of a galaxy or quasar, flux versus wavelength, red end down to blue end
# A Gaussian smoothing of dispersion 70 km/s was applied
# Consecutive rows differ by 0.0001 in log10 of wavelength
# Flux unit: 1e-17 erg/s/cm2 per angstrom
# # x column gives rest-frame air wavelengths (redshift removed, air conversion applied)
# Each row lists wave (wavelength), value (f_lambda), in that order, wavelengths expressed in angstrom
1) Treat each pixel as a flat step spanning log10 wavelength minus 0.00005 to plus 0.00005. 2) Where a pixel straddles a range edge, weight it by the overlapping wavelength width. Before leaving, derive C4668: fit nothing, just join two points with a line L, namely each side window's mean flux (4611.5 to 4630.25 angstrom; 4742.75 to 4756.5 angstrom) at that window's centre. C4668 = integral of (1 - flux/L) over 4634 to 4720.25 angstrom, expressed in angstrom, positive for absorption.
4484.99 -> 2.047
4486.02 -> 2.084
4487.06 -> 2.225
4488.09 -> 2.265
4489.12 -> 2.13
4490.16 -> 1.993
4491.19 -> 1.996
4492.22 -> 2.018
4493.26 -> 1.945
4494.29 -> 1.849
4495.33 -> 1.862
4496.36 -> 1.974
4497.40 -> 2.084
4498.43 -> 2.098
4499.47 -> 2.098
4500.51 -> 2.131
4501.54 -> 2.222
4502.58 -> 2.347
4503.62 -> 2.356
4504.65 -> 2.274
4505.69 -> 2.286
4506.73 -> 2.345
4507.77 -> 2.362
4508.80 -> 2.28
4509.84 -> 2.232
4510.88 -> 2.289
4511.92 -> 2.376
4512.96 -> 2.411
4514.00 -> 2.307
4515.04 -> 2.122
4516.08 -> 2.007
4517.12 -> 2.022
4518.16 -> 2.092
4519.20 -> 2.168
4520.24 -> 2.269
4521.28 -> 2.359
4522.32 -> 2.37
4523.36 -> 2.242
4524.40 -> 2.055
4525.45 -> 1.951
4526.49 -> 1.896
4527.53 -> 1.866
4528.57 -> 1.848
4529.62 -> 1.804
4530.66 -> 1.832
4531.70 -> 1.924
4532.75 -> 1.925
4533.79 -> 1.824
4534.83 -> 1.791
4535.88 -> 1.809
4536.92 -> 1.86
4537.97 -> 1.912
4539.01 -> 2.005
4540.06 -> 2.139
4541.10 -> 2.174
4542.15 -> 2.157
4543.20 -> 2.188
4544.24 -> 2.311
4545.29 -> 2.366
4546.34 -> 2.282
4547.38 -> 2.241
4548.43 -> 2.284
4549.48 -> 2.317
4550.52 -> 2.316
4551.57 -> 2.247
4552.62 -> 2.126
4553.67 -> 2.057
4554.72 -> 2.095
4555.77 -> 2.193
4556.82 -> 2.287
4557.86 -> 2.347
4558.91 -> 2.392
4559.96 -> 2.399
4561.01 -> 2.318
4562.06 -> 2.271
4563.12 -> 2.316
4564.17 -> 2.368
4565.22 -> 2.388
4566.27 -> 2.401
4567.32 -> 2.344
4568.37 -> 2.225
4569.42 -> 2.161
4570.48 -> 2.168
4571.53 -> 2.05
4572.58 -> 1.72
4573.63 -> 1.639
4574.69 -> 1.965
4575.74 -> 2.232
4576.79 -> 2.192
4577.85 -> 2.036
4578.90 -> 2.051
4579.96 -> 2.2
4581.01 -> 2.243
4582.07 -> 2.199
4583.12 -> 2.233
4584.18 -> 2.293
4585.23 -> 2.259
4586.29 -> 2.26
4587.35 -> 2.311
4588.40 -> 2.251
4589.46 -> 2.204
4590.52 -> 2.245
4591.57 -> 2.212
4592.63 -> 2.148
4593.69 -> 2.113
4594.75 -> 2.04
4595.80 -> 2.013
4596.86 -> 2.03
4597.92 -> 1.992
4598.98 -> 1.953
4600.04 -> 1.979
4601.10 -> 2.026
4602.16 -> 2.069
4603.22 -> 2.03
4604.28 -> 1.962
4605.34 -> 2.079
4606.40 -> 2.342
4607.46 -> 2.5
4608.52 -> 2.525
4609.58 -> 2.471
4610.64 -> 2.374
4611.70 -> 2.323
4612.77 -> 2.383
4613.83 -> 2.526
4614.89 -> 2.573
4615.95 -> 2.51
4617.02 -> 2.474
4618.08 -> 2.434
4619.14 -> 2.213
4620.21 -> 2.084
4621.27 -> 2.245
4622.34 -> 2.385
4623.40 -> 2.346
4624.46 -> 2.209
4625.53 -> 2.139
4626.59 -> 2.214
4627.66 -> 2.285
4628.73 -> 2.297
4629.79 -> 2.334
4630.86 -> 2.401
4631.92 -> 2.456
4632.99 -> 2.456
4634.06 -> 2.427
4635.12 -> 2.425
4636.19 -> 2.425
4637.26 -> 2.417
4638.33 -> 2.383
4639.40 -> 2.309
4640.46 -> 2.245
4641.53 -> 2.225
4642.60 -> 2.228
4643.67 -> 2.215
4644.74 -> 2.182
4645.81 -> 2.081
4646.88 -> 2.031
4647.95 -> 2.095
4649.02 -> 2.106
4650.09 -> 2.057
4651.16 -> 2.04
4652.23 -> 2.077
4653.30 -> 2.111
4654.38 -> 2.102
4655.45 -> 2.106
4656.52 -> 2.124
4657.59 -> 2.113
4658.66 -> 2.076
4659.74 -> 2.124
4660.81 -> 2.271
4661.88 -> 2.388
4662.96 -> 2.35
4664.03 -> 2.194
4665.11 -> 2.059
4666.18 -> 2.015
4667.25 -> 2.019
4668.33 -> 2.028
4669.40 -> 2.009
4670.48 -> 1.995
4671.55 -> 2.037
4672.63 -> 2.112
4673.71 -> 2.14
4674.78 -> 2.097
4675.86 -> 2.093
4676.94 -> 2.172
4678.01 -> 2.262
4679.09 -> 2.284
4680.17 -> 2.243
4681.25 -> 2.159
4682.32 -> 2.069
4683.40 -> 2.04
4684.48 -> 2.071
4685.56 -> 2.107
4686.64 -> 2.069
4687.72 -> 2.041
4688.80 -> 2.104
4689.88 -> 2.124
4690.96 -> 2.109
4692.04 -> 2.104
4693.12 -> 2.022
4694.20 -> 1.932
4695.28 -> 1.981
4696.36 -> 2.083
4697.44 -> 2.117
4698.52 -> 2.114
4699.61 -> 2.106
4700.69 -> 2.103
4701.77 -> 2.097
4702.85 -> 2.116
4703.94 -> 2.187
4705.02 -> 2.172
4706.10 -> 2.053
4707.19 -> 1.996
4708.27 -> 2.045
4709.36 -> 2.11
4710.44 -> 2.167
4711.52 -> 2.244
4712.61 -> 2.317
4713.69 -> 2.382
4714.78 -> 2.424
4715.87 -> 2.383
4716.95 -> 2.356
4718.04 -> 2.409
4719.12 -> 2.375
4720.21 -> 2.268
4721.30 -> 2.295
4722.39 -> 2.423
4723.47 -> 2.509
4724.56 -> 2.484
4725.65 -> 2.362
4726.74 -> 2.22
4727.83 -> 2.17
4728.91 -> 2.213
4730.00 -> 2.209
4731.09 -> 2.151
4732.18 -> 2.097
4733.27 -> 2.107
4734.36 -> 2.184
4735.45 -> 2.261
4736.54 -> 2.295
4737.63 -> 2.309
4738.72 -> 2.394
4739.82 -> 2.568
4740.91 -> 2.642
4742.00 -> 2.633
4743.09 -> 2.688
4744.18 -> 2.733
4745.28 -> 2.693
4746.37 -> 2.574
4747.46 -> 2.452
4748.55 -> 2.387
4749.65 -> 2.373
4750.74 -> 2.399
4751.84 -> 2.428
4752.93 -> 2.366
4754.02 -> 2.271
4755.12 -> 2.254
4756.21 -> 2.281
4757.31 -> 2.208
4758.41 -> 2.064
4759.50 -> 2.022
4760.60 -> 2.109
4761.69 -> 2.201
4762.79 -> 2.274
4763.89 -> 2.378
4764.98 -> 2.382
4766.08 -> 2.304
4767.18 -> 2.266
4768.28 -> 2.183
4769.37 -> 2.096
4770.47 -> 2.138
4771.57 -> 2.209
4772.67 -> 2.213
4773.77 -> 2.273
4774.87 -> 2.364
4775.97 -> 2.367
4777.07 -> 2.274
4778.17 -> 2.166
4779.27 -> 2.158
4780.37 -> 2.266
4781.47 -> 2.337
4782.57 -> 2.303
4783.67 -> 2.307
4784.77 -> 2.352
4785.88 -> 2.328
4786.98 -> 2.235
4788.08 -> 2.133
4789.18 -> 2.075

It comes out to 8.17 angstrom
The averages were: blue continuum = 2.33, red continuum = 2.45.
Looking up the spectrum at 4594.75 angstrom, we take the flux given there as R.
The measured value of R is 2.04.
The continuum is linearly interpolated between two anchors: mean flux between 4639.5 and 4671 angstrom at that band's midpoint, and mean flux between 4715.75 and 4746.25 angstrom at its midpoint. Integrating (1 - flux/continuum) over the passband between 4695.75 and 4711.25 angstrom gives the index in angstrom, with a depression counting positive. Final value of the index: 1.2 angstrom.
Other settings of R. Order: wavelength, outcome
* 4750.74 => 2.399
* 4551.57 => 2.247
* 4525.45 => 1.951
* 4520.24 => 2.269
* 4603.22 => 2.03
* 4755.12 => 2.254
